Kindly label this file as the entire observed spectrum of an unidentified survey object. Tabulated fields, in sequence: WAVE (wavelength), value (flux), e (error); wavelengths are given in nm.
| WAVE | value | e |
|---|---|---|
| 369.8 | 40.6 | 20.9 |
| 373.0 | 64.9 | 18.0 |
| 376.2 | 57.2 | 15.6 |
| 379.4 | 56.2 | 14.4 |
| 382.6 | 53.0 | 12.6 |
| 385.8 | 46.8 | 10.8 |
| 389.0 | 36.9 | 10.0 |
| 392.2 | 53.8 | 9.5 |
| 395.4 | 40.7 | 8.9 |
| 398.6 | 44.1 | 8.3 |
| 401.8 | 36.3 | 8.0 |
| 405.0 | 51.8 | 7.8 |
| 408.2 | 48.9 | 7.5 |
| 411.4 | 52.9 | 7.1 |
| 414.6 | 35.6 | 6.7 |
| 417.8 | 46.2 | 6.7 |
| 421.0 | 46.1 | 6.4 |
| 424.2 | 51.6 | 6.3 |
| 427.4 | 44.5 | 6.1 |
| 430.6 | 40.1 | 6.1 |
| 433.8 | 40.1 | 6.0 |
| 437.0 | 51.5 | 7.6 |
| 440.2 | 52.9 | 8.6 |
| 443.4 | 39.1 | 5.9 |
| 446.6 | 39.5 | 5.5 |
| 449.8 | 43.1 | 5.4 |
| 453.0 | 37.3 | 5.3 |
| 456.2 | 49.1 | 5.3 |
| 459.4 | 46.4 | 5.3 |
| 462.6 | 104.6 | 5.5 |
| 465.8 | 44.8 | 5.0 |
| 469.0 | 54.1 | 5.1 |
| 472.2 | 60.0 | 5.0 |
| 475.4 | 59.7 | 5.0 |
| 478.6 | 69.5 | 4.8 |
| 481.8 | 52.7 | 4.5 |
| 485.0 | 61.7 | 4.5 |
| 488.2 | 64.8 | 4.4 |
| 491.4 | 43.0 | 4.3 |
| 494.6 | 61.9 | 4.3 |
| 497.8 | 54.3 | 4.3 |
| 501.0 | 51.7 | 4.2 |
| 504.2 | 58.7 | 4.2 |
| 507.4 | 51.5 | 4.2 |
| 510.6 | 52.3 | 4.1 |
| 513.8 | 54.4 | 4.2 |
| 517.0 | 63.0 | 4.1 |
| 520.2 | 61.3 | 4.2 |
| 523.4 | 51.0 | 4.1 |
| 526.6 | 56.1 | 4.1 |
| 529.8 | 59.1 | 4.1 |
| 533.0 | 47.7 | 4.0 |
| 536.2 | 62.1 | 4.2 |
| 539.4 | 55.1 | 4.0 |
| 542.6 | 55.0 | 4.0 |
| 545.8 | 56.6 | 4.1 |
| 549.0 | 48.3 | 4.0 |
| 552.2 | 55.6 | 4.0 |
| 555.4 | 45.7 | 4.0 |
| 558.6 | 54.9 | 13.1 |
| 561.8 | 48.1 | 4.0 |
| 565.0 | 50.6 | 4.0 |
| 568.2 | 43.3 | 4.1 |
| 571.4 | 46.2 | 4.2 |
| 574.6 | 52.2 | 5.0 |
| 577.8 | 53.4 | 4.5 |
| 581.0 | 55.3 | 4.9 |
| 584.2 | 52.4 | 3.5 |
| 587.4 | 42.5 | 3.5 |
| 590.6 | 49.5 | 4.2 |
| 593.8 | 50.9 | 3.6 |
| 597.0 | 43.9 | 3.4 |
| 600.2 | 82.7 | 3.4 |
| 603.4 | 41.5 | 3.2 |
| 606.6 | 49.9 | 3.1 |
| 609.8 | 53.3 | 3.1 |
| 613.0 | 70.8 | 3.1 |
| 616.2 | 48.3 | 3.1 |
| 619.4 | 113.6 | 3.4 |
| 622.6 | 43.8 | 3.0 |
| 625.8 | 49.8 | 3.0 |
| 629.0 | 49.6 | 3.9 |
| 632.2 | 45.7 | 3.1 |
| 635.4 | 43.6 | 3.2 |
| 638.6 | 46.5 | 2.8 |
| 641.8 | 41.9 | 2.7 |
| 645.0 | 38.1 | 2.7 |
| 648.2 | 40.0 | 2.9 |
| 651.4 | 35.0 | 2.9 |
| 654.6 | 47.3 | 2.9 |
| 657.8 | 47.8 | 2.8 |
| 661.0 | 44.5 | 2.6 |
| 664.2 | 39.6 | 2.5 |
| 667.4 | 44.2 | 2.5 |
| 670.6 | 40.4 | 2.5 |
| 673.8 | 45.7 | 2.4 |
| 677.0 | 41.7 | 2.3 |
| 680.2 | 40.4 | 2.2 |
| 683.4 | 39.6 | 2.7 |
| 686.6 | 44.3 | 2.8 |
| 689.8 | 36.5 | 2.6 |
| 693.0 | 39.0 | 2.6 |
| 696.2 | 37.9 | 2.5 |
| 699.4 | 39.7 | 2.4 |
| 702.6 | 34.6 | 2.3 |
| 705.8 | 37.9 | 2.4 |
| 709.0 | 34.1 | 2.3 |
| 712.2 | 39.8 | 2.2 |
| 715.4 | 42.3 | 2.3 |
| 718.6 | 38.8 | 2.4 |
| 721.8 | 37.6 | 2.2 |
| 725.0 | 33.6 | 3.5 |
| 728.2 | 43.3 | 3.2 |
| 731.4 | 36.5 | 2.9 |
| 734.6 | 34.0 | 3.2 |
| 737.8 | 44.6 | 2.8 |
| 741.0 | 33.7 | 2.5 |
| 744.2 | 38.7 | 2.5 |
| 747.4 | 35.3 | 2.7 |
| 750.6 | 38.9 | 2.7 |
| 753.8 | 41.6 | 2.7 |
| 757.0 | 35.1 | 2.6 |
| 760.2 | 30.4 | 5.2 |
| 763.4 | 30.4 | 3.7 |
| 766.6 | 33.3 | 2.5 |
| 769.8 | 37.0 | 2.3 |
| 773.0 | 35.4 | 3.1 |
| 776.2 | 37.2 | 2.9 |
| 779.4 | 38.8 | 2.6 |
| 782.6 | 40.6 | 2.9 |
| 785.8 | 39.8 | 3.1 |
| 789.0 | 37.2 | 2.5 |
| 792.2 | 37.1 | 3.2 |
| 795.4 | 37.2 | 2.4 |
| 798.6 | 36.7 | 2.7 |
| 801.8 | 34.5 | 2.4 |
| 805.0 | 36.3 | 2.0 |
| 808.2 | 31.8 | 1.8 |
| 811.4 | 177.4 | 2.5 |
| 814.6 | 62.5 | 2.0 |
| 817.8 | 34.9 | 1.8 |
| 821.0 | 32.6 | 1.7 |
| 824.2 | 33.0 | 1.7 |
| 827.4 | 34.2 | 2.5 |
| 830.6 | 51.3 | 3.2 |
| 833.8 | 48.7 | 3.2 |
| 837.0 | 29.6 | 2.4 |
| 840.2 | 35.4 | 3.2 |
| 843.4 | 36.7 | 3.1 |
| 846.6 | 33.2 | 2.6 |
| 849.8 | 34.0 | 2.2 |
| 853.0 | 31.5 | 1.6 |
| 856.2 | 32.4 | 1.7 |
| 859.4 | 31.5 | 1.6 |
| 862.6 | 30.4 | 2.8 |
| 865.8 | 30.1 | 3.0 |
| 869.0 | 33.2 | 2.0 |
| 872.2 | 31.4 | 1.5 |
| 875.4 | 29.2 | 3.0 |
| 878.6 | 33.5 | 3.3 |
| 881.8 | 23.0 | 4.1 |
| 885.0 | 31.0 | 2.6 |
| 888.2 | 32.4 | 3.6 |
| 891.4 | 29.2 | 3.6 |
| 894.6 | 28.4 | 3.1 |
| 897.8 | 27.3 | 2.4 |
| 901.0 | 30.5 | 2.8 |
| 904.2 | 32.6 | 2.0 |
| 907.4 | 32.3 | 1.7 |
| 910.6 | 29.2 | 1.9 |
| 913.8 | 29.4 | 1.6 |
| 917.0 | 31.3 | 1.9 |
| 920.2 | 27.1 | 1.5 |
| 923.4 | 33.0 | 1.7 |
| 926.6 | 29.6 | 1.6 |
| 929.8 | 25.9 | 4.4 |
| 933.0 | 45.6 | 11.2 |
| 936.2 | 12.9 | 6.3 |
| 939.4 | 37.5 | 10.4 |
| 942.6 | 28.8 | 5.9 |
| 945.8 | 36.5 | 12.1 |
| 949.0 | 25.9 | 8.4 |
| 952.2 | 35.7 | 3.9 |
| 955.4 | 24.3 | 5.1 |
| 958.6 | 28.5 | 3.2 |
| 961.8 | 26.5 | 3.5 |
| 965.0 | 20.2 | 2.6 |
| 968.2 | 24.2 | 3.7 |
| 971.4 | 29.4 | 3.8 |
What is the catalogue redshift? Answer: 0.24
